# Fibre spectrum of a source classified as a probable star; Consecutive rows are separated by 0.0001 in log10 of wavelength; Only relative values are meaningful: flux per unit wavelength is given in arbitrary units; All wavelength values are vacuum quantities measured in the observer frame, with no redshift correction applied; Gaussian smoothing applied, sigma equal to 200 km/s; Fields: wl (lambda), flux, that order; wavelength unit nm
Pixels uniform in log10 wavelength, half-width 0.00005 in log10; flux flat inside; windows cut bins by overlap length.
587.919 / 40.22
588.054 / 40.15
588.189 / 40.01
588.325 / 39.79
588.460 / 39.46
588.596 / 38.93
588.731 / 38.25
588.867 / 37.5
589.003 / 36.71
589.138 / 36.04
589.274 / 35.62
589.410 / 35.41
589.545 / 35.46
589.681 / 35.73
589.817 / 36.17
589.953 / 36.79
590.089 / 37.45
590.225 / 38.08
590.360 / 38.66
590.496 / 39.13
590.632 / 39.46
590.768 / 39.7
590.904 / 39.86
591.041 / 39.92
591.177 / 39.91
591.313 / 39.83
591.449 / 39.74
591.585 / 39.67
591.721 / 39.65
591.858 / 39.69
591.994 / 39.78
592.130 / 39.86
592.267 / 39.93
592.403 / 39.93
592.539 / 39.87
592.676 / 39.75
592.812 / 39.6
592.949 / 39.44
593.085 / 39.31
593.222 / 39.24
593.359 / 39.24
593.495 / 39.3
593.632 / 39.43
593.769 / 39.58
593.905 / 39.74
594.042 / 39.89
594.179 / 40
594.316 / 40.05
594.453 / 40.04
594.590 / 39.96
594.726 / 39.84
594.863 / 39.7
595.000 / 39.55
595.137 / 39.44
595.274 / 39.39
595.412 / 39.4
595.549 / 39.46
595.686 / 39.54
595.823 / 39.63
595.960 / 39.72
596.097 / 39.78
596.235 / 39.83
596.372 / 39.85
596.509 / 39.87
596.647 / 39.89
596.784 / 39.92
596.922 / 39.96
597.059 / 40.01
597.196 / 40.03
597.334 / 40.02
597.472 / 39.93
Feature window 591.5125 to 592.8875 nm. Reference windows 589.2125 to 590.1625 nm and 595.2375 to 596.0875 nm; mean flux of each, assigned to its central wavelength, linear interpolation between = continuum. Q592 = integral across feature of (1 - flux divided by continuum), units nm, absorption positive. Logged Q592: -0.08 nm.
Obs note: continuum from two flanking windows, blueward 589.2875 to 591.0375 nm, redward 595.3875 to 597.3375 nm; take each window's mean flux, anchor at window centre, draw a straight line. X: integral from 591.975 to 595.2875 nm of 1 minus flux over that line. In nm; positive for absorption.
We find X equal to -0.07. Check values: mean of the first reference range 37.7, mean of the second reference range 39.8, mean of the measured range 39.7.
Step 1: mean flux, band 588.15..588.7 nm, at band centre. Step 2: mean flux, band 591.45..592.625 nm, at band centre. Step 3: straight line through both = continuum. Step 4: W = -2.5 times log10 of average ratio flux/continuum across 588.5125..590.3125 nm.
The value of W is 0.08 mag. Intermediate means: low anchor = 39.4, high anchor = 39.8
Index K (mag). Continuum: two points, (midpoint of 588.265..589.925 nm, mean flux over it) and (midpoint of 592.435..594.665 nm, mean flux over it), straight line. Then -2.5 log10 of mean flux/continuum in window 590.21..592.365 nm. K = -0.04 mag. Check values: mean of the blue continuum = 37.1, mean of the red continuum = 39.7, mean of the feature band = 39.6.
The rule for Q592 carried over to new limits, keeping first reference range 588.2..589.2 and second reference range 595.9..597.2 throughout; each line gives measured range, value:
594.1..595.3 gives -0.009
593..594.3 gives -0.009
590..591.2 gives -0.014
